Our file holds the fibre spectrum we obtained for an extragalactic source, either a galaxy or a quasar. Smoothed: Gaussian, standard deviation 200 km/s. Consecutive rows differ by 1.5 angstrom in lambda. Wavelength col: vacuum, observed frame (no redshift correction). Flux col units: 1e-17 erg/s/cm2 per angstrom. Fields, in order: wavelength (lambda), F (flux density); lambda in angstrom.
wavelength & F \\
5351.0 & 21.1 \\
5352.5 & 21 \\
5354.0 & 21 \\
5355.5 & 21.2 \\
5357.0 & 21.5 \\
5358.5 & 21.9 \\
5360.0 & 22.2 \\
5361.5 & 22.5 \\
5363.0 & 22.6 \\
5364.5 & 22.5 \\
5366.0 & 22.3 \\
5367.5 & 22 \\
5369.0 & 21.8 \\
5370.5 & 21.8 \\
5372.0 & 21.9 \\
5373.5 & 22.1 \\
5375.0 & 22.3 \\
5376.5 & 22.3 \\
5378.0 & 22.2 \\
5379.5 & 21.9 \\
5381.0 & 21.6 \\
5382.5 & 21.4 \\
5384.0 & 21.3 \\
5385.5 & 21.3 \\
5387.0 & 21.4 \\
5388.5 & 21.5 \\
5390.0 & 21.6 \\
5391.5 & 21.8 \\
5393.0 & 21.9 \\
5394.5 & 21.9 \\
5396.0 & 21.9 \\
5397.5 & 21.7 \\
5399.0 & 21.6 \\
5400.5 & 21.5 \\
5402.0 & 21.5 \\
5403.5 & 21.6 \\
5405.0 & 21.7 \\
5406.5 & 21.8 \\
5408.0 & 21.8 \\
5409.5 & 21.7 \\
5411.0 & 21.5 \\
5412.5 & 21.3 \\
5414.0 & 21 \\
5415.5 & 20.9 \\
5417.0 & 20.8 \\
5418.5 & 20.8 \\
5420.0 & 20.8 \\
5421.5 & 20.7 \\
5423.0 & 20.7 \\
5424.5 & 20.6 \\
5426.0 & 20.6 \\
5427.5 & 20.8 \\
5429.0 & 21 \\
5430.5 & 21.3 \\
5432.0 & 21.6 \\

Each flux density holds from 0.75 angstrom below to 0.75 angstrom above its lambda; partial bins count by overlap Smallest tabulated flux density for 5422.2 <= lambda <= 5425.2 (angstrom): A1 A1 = 20.6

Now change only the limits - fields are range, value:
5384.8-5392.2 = 21.3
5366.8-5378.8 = 21.8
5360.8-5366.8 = 22.3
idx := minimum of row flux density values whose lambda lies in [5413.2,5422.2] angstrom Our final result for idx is 20.7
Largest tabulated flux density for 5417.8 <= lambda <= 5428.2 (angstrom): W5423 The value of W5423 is 20.8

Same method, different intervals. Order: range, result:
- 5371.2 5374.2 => 22.1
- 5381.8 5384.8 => 21.4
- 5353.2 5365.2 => 22.6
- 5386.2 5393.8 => 21.9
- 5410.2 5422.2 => 21.5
